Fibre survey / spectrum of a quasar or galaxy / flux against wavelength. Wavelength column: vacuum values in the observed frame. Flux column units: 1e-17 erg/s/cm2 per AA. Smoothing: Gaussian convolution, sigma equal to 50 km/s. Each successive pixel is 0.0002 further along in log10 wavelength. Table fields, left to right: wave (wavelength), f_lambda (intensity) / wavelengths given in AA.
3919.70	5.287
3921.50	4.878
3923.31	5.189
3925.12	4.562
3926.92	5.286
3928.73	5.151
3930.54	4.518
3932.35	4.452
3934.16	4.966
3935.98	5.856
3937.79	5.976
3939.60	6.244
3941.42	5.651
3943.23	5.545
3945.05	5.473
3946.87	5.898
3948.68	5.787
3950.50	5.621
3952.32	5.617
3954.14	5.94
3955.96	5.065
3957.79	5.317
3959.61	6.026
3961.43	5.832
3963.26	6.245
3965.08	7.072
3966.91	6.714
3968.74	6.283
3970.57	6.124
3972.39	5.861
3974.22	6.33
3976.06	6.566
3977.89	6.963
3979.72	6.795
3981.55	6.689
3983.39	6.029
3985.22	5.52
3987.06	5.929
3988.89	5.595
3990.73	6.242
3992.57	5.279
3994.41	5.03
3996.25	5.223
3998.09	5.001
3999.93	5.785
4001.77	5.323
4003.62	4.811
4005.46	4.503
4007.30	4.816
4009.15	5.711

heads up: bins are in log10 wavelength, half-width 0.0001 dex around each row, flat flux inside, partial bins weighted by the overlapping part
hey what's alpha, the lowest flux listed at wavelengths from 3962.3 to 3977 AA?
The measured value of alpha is 5.861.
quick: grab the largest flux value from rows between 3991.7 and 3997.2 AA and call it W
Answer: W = 5.279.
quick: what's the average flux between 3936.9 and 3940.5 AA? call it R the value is 6.12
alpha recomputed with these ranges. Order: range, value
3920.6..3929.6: 4.562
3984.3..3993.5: 5.279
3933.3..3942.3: 4.966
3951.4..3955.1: 5.617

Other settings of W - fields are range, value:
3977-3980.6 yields 6.963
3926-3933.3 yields 5.286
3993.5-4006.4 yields 5.785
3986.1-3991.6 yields 6.242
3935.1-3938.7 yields 5.976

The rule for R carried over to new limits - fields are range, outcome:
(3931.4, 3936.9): 5.09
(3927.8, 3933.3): 4.71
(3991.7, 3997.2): 5.18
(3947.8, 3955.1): 5.74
